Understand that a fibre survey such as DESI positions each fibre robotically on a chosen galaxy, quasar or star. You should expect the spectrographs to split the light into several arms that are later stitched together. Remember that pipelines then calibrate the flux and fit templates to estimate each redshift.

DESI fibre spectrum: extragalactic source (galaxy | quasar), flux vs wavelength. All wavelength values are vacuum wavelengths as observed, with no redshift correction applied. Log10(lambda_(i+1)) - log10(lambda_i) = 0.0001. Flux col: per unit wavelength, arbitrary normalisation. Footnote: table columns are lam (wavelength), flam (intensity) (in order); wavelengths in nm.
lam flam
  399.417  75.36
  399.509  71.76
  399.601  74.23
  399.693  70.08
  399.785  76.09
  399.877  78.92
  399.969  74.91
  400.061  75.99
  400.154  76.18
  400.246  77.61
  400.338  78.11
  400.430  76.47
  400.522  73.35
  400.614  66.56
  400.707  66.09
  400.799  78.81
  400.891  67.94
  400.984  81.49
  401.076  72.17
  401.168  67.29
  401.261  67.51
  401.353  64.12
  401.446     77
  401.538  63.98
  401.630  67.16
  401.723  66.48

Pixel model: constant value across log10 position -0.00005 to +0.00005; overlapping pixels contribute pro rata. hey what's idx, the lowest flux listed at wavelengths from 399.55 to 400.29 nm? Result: 70.08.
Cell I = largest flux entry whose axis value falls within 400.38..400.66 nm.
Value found 76.47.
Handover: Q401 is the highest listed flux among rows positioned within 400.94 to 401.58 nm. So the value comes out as 81.49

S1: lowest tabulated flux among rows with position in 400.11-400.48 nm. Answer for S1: 76.18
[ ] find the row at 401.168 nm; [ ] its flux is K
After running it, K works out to 67.29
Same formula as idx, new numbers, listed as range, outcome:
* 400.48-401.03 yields 66.09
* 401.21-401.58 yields 63.98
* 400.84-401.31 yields 67.29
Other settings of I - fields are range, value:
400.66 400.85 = 78.81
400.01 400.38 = 78.11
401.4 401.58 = 77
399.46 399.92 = 78.92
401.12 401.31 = 67.51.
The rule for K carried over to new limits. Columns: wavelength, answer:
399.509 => 71.76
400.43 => 76.47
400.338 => 78.11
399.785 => 76.09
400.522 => 73.35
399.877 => 78.92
